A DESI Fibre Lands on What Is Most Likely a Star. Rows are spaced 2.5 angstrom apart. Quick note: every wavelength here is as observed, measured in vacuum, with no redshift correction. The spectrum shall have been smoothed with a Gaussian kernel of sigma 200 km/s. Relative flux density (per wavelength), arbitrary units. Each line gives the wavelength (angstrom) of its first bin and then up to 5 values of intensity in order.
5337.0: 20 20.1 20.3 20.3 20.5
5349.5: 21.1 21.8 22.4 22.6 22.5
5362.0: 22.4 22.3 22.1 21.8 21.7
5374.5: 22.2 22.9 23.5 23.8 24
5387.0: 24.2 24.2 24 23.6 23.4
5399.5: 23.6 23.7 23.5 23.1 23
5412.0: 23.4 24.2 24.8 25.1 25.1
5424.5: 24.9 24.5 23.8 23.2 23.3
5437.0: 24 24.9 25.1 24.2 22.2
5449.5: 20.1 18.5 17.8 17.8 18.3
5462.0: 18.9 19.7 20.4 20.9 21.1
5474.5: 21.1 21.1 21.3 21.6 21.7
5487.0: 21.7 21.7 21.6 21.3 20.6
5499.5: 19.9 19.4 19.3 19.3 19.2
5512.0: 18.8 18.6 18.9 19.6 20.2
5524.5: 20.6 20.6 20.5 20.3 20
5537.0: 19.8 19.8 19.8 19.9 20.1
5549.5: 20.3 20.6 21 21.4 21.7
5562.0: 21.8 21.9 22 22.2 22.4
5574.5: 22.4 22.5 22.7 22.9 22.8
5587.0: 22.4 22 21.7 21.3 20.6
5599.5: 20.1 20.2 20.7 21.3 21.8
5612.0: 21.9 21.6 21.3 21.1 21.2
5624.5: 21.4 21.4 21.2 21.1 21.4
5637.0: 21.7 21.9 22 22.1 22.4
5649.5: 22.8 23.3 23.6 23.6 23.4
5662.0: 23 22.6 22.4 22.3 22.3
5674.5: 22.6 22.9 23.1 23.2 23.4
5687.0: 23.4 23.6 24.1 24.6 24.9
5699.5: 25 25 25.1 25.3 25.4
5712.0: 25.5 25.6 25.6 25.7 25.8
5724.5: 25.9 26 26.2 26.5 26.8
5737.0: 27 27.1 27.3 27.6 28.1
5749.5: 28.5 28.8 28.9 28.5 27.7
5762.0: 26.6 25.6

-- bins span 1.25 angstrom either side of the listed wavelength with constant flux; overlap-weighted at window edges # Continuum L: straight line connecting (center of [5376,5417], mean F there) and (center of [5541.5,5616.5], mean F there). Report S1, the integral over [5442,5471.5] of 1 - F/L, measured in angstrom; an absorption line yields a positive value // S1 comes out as 3.6 angstrom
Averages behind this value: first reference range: 23.7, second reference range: 21.5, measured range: 20.1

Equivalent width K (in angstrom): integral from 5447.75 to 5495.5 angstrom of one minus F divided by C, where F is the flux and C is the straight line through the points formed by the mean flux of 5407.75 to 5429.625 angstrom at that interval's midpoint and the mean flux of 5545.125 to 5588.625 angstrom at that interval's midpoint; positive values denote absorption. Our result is 6.20 angstrom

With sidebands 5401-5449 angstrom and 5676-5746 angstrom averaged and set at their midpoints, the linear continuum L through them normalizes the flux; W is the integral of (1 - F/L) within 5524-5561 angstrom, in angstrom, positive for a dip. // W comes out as 6.1 angstrom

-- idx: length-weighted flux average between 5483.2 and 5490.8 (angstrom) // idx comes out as 21.7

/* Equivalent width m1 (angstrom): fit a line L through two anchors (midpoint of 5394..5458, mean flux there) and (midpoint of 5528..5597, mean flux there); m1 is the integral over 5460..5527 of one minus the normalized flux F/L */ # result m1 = 5.8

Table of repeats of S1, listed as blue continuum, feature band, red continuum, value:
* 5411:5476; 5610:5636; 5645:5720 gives 2.3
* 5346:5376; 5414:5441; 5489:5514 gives -4.2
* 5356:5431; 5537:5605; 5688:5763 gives 9.8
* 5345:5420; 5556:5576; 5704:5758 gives 2.4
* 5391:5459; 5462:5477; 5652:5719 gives 1.7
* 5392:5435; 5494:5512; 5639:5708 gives 3.0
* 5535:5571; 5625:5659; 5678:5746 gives 1.7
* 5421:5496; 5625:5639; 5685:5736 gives 1.6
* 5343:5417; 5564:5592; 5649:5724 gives 1.5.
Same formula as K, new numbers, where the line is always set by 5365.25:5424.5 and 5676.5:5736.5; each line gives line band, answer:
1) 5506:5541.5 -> 6.5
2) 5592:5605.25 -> 2.1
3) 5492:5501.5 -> 1.3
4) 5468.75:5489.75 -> 2.3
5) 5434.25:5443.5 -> -0.3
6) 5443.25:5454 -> 1.3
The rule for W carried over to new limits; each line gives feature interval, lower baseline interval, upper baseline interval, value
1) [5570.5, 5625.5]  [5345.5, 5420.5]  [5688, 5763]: 7.5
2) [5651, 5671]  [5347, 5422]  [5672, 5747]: 1.5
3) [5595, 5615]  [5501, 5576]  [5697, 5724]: 1.2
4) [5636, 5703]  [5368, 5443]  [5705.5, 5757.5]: 7.7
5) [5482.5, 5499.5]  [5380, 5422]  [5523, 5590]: 0.8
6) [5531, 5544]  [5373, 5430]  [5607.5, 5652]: 1.5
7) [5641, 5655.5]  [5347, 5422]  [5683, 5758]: 1.5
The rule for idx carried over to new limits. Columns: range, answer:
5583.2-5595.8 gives 22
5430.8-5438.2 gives 23.5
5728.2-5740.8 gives 26.7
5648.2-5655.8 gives 23.2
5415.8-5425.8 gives 25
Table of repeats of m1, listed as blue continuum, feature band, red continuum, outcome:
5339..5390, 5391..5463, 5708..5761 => 0.5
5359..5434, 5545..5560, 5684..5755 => 2.4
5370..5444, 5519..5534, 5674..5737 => 2.4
